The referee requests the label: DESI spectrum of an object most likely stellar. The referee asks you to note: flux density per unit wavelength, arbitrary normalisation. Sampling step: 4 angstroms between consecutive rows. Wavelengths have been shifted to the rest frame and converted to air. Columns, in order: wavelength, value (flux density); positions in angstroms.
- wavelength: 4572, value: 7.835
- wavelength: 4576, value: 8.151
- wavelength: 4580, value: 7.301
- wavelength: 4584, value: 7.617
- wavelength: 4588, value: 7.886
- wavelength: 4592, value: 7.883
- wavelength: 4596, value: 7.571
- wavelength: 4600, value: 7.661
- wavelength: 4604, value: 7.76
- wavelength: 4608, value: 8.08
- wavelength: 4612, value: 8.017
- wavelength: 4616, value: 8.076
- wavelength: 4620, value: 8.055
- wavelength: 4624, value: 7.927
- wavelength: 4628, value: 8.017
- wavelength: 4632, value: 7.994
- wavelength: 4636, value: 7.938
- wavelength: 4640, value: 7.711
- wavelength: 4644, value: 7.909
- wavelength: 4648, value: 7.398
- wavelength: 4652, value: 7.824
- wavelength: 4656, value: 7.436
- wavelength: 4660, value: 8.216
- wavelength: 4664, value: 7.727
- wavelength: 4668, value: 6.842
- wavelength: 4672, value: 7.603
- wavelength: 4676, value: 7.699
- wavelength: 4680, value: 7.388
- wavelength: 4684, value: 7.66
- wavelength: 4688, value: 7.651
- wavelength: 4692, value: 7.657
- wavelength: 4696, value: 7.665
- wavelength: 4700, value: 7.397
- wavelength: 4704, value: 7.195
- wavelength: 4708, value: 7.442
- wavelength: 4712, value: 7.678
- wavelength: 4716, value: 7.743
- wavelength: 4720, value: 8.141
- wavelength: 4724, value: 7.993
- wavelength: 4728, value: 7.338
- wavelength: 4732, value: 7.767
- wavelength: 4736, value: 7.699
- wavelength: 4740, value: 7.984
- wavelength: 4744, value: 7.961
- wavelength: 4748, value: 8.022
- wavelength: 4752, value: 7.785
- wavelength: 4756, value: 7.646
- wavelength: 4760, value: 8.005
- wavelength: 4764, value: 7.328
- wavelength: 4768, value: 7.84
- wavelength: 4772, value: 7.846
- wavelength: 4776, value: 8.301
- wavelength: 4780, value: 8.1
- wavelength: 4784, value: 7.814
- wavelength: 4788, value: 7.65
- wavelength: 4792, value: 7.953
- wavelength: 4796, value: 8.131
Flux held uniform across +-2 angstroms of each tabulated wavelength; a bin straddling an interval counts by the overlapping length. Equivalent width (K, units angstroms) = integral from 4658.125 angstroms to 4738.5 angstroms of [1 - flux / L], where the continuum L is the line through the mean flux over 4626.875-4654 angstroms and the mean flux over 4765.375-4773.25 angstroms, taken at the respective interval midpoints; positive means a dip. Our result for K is 1.9 angstroms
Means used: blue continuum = 7.82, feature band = 7.63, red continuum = 7.8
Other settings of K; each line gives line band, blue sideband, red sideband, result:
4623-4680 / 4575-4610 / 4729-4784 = 0.6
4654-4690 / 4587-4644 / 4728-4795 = 1.4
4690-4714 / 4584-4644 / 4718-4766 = 1.0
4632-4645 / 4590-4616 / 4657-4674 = -0.3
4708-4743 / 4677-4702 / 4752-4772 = -0.6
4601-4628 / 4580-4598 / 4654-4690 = -1.1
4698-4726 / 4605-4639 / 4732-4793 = 0.9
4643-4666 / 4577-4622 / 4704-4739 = 0.1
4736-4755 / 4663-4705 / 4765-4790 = -0.3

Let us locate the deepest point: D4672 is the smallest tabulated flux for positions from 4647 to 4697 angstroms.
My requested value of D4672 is 6.842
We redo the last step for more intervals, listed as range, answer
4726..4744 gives 7.338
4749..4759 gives 7.646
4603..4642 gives 7.711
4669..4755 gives 7.195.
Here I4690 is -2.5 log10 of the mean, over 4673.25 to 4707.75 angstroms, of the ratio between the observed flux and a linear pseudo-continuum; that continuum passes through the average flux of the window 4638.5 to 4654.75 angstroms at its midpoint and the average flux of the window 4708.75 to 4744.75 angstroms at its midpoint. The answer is 0.03 mag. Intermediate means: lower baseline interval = 7.7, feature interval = 7.54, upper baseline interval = 7.79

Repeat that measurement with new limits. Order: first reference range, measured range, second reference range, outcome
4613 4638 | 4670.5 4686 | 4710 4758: 0.05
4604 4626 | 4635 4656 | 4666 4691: 0.01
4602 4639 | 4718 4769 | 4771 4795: 0.02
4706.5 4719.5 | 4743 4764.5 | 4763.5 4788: 0.00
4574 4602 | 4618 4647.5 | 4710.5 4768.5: -0.02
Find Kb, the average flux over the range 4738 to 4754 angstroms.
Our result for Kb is 7.94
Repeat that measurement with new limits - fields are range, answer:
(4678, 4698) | 7.6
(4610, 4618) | 8.05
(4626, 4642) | 7.92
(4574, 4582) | 7.73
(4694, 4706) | 7.42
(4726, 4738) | 7.6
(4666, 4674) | 7.22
